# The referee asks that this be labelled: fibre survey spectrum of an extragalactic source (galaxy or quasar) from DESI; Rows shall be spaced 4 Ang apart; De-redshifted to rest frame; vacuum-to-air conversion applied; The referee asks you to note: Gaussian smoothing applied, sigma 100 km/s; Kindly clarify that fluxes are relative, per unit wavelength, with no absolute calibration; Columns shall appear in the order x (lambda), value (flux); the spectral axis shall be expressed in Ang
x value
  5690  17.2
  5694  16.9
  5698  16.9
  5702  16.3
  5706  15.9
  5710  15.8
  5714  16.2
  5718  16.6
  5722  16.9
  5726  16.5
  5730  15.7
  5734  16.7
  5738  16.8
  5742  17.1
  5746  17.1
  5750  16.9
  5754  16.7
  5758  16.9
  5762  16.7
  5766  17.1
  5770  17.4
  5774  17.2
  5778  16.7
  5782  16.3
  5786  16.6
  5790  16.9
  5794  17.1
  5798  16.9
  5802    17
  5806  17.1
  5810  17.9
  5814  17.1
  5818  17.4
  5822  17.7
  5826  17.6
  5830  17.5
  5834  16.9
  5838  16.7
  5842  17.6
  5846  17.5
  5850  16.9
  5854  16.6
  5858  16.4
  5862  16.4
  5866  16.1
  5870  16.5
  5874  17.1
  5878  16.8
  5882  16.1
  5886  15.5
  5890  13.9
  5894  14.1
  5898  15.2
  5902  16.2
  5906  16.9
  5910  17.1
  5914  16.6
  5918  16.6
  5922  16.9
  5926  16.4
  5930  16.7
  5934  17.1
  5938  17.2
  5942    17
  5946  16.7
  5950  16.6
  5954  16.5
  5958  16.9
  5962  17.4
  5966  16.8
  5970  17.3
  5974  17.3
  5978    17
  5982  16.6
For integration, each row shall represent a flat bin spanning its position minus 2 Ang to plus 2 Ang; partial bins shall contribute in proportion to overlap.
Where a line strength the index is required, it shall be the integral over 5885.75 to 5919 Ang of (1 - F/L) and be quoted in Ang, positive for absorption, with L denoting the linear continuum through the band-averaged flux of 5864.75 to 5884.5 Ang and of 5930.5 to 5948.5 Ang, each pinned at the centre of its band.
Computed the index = 1.8 Ang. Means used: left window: 16.5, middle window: 15.8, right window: 17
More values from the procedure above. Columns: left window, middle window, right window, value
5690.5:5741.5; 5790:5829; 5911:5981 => -1.5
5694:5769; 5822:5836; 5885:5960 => -0.8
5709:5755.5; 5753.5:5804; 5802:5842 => 0.2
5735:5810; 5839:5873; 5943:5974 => 0.3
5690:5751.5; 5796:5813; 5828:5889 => -0.6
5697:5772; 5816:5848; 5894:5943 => -1.5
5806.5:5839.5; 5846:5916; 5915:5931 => 3.1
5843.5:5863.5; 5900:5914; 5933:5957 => 0.1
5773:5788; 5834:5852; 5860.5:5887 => -0.7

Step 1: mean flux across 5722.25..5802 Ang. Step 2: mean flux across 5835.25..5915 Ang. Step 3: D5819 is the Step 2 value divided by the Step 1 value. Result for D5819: 0.97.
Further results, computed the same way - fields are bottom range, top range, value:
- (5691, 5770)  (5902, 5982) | 1.01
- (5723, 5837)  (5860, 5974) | 0.97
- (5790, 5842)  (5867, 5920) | 0.93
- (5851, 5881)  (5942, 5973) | 1.02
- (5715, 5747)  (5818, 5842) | 1.04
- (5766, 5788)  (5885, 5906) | 0.90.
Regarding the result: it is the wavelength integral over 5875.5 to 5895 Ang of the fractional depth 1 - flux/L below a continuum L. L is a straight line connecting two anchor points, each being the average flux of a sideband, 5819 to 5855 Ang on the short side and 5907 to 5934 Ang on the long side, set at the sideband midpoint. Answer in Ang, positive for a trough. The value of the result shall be 1.8 Ang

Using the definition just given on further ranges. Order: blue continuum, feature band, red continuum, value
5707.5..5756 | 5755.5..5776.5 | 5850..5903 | -0.79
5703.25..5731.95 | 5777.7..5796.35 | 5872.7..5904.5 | -0.88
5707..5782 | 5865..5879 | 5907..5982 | 0.14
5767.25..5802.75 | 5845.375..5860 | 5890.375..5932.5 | -0.24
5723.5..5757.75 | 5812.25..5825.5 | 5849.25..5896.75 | -0.93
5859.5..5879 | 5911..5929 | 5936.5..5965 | 0.12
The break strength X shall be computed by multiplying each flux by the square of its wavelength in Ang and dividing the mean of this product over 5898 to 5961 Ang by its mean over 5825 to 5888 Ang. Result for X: 1.02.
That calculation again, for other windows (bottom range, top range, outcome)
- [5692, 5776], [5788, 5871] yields 1.06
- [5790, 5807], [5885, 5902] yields 0.90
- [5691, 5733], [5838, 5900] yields 1.04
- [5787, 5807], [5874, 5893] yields 0.95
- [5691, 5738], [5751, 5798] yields 1.05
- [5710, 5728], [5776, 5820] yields 1.06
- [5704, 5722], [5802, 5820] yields 1.11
